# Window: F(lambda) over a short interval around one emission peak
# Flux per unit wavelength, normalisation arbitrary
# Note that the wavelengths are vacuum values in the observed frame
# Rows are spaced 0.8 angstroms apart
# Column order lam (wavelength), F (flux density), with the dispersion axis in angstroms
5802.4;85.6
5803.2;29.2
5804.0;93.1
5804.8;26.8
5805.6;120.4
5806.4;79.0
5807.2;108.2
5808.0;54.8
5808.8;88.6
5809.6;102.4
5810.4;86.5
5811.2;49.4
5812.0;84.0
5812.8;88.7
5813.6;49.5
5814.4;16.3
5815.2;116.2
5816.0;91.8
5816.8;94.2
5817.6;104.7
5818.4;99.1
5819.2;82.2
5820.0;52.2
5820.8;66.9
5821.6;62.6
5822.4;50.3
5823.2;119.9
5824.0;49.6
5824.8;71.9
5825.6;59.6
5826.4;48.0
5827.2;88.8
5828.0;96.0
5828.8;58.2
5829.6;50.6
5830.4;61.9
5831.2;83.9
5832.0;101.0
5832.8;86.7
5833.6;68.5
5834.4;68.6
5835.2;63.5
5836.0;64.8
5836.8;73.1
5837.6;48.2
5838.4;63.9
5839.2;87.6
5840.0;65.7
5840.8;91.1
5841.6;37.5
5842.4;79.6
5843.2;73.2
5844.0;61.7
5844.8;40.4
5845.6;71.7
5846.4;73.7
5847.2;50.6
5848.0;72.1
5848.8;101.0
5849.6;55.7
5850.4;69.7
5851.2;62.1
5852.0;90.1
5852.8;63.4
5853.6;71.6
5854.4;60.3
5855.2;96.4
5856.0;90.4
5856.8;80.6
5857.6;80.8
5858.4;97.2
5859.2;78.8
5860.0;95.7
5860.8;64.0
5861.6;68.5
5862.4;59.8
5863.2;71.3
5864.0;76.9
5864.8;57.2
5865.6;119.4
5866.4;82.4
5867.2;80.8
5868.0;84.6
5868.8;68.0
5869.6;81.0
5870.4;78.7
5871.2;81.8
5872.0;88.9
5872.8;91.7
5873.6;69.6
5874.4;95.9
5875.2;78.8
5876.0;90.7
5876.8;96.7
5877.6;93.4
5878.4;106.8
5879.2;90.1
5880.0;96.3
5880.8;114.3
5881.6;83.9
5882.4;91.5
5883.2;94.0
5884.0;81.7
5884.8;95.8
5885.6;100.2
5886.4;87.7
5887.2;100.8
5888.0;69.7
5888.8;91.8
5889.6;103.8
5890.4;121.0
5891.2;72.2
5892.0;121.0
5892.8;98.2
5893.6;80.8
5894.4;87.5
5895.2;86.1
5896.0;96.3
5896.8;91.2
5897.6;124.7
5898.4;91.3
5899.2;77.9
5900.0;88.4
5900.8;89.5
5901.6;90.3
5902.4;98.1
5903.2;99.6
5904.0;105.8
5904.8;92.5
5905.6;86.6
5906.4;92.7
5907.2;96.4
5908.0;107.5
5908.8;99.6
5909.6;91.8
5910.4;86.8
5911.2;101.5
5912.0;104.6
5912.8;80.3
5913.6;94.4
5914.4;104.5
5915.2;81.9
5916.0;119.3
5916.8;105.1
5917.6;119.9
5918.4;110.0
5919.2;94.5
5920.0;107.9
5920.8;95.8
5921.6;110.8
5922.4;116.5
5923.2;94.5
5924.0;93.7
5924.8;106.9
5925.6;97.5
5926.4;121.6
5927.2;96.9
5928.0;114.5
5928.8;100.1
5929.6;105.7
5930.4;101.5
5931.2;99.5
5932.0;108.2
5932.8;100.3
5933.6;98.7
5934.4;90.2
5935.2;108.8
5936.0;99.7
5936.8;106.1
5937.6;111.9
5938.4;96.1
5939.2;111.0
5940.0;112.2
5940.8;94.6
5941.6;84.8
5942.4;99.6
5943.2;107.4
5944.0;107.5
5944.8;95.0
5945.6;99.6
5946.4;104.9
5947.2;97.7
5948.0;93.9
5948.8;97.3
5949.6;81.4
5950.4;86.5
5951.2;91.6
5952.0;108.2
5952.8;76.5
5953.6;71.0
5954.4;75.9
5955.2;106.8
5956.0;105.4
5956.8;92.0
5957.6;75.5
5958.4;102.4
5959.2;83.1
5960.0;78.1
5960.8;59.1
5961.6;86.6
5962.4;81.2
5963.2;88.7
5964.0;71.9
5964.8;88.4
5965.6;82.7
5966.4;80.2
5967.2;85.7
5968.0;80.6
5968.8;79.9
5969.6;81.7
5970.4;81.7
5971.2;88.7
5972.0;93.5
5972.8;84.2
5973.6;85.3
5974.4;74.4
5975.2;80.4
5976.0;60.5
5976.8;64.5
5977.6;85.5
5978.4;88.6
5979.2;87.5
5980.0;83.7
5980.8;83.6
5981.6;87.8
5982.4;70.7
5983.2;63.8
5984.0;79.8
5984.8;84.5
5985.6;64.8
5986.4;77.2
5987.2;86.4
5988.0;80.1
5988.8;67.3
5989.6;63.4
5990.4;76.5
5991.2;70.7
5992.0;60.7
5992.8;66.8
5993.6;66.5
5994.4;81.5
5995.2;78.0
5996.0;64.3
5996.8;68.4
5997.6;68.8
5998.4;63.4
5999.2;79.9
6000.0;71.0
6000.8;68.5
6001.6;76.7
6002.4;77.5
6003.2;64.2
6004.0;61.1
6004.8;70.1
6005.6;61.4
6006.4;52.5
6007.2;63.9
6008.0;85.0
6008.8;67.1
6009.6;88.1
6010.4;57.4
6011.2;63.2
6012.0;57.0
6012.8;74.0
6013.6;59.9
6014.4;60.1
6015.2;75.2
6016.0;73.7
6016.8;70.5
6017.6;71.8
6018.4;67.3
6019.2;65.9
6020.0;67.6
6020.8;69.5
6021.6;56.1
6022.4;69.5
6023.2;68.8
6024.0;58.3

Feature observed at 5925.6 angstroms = C III]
